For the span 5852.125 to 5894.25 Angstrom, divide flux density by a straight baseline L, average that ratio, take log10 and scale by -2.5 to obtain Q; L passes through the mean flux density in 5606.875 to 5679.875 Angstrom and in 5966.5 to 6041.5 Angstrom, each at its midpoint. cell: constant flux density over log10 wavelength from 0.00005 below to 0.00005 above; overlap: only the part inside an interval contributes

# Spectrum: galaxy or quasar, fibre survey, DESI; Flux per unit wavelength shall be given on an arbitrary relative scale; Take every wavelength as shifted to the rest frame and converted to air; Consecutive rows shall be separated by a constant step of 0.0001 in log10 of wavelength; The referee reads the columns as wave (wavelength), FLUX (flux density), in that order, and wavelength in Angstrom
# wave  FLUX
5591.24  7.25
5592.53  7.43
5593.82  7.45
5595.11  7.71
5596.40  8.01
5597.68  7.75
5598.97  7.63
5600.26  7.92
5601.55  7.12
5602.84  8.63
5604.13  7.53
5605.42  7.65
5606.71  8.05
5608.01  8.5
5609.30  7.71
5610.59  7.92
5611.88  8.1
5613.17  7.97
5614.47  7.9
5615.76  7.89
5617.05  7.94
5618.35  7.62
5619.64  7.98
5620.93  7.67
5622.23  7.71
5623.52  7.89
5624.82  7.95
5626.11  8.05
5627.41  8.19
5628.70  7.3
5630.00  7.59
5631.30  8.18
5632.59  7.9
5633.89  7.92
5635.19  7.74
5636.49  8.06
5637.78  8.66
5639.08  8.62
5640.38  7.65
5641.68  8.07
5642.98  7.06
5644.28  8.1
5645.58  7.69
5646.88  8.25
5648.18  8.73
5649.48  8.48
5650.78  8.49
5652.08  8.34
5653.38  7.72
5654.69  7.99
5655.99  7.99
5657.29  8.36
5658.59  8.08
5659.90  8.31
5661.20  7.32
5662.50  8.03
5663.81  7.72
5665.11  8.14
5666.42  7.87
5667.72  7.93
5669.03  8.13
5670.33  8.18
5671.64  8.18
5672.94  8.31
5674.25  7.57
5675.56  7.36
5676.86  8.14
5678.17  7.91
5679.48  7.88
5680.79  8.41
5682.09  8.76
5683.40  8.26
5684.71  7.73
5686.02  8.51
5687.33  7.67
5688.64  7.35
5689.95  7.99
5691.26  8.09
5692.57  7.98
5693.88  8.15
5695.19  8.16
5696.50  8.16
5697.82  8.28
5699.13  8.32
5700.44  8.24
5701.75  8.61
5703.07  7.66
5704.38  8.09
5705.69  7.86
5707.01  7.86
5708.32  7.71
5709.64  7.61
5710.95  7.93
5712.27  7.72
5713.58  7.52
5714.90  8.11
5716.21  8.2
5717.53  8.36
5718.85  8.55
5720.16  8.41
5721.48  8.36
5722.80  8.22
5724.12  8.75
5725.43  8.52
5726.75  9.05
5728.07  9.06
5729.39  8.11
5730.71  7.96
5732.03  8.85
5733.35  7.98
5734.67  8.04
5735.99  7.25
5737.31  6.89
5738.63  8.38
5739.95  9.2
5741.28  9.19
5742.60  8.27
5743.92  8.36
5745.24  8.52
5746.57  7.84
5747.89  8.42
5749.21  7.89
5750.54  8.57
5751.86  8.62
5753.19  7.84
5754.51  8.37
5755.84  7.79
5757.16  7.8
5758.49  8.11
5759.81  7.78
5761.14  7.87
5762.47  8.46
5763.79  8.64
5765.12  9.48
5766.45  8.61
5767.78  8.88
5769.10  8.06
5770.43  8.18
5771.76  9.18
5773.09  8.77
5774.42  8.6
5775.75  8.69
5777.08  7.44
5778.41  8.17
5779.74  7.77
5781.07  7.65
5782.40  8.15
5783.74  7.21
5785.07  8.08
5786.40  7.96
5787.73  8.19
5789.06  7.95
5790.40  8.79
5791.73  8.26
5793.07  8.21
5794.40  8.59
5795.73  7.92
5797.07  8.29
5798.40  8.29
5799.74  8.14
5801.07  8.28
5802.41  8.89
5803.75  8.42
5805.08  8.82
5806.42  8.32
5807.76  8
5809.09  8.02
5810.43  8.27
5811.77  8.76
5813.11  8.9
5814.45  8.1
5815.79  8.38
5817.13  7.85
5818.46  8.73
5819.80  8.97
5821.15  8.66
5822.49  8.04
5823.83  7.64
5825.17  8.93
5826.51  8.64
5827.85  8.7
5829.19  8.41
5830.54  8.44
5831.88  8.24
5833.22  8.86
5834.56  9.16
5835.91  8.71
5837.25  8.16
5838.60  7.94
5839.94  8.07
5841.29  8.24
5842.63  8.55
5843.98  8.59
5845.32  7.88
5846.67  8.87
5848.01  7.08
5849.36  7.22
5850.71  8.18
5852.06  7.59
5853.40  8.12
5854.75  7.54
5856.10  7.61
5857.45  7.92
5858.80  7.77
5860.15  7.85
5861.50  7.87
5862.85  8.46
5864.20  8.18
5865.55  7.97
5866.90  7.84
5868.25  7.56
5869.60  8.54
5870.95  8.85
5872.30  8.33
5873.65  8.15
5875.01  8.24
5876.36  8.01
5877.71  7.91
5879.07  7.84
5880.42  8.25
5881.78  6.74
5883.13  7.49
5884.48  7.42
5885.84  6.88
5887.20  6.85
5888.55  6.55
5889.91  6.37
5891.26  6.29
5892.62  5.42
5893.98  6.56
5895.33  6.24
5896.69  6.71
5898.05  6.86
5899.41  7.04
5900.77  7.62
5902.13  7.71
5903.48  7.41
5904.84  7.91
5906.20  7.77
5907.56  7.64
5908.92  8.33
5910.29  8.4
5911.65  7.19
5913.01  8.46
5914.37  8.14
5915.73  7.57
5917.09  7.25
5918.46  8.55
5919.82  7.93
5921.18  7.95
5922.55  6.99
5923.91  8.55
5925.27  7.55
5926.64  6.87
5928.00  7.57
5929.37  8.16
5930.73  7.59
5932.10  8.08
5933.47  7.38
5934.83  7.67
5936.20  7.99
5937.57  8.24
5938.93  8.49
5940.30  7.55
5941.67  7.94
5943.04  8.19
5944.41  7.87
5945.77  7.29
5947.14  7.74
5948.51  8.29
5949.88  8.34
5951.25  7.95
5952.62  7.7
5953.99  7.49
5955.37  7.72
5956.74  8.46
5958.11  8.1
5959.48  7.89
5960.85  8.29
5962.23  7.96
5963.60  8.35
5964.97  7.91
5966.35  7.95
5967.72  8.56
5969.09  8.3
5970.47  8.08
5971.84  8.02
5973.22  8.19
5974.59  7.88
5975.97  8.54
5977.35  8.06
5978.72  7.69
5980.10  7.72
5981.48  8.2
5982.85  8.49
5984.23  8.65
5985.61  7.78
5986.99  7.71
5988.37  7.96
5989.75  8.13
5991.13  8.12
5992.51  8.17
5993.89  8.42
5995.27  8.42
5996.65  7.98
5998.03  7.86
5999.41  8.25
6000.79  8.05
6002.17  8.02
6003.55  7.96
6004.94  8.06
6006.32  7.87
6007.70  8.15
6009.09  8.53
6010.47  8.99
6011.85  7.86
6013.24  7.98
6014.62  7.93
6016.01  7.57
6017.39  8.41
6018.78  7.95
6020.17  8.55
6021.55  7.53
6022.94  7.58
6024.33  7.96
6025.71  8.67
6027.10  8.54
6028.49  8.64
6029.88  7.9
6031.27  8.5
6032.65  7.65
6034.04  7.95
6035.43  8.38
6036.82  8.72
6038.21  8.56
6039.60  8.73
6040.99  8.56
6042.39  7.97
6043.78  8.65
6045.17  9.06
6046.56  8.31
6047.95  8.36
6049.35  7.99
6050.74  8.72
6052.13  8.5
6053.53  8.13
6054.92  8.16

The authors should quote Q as 0.07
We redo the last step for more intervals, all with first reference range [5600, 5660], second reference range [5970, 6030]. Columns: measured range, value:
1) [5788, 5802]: -0.032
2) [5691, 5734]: -0.025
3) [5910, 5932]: 0.040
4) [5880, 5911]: 0.134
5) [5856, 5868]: 0.017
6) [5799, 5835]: -0.054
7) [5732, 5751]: -0.027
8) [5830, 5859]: -0.009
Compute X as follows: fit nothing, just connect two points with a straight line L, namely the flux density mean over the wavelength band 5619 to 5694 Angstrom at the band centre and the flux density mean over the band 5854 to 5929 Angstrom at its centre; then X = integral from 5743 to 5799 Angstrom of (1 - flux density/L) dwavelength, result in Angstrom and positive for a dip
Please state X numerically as -3.2 Angstrom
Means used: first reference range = 8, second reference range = 7.59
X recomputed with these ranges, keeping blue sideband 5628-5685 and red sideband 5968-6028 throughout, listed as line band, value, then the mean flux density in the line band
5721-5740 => -0.55 Angstrom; 8.28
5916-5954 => 1.26 Angstrom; 7.83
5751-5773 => -0.85 Angstrom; 8.37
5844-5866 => 0.48 Angstrom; 7.9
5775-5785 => 0.21 Angstrom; 7.88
